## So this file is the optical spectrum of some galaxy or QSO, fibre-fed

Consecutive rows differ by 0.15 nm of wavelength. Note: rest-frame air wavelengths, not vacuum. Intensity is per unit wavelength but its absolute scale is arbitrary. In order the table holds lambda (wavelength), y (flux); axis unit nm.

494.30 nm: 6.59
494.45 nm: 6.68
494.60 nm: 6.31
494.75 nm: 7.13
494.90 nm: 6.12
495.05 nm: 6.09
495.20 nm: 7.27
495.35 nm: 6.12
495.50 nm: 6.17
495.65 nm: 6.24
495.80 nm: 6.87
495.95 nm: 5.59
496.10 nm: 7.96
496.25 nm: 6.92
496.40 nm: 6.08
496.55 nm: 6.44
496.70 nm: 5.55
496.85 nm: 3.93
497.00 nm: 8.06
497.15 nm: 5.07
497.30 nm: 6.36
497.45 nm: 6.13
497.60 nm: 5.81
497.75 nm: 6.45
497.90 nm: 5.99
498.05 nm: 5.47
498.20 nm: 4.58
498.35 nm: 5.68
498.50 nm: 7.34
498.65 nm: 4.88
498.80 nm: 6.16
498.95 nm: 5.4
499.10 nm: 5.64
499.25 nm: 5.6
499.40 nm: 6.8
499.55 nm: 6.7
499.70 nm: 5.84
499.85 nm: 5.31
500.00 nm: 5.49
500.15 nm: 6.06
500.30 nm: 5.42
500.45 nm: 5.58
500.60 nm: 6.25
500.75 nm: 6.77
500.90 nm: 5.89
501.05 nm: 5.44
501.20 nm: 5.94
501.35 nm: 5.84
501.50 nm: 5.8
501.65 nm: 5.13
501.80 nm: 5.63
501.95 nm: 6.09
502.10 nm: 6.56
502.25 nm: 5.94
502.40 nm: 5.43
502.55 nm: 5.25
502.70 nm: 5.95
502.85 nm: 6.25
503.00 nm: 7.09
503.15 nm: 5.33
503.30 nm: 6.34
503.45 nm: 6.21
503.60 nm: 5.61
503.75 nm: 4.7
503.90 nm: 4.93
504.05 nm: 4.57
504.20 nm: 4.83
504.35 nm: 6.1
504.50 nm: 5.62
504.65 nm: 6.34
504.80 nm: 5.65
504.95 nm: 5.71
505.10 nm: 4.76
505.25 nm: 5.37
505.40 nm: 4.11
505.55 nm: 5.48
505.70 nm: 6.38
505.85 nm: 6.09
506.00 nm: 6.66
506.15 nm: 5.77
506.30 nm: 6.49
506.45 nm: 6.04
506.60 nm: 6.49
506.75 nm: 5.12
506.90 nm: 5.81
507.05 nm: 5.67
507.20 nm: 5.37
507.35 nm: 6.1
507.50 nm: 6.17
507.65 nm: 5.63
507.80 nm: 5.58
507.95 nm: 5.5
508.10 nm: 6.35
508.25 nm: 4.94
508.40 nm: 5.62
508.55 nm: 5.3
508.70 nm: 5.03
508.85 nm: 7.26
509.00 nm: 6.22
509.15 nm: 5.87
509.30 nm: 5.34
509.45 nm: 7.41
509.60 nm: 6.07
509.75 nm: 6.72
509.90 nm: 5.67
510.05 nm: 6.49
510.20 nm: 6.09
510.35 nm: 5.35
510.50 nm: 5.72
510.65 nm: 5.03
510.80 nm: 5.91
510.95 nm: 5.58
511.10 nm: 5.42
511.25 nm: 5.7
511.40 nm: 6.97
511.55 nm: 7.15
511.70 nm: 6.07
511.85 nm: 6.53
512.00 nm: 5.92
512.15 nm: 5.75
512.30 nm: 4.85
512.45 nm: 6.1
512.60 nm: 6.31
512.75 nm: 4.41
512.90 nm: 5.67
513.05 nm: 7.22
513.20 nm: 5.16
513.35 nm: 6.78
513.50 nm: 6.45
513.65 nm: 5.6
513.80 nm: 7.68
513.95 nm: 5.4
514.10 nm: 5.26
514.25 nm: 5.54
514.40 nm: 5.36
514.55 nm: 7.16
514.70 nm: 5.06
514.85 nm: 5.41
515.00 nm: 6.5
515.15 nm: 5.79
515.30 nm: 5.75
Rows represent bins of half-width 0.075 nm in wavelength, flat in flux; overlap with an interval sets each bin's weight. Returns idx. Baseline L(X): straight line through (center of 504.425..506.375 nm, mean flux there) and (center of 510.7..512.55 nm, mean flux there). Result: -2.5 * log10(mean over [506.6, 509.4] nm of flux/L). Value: 0.02 mag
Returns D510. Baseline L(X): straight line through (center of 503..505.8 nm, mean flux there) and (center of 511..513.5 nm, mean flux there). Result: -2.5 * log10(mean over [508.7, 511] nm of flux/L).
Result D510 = -0.03 mag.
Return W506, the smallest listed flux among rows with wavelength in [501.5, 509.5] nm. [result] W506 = 4.11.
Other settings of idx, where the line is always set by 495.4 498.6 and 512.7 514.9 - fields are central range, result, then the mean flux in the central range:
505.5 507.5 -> 0.00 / 5.97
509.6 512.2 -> -0.01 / 6.01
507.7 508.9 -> 0.06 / 5.66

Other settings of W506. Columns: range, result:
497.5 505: 4.57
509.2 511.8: 5.03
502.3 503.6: 5.25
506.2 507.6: 5.12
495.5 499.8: 3.93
